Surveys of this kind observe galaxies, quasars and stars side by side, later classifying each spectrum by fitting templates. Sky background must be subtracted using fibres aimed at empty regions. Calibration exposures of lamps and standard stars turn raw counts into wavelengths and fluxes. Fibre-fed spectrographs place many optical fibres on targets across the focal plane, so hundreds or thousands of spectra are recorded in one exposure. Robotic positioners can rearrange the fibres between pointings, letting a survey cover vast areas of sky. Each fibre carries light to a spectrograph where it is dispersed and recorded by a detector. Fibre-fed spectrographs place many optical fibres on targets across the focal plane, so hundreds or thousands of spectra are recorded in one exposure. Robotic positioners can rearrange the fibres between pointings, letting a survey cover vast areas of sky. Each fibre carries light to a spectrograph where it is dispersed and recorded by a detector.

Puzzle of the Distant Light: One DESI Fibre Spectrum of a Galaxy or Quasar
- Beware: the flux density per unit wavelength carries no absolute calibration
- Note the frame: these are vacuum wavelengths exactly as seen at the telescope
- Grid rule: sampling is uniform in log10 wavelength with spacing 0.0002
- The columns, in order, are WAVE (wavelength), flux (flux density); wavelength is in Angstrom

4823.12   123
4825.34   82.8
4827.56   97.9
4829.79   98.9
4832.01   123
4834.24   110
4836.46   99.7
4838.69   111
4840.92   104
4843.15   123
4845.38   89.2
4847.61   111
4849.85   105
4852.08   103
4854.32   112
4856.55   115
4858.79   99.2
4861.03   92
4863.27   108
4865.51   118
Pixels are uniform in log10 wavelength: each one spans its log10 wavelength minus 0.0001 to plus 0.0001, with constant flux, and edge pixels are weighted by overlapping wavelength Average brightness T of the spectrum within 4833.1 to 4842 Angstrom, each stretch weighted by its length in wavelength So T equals 106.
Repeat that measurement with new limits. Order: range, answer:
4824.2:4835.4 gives 103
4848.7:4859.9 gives 107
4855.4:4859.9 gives 107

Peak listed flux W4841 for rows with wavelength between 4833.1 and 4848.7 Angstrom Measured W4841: 123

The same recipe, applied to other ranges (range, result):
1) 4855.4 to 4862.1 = 115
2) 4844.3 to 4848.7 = 111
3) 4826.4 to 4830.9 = 98.9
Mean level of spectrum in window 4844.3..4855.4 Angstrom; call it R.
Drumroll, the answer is 104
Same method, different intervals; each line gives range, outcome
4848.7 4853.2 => 104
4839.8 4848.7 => 107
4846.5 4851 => 108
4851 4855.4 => 107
